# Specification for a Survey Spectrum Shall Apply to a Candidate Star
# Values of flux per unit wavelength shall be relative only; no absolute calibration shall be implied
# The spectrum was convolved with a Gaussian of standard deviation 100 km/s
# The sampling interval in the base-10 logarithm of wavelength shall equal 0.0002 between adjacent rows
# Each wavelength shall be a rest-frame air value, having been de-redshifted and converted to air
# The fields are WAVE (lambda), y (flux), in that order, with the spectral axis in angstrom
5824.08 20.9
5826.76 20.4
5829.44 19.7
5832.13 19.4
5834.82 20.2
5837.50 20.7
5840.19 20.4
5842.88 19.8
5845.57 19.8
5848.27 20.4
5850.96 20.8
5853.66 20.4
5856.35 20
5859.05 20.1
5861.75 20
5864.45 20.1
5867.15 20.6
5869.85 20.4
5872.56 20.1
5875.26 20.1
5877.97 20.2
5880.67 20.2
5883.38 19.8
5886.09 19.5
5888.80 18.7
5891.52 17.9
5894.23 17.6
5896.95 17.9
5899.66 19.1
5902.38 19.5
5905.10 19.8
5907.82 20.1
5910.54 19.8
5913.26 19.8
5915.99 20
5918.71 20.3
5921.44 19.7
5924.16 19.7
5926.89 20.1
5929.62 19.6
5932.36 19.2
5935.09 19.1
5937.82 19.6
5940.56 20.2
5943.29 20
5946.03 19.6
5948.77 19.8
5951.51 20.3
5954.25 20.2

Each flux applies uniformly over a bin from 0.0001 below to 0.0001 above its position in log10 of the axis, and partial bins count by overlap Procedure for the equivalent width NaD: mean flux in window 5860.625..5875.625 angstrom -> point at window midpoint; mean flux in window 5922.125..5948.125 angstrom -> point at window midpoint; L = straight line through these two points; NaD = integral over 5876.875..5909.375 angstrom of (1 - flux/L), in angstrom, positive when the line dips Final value 1.36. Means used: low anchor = 20.2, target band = 19.2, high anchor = 19.7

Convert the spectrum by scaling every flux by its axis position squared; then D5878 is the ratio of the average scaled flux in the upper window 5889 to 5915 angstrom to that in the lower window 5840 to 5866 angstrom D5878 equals 1.0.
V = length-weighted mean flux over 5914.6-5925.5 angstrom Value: 19.9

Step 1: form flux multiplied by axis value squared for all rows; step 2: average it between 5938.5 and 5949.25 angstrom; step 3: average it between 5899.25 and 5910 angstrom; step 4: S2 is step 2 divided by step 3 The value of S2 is 1.02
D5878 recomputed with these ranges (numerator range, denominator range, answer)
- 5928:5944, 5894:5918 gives 1.02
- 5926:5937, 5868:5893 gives 1.01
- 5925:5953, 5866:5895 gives 1.03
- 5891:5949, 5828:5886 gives 0.99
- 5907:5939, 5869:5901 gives 1.04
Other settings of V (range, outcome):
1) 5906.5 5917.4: 19.9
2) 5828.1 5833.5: 19.5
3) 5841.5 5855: 20.2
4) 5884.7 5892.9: 18.7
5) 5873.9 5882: 20.2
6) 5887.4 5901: 18.2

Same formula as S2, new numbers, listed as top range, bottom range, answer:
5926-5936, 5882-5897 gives 1.06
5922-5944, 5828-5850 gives 1.01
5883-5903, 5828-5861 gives 0.94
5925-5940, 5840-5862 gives 1.00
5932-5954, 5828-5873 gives 1.01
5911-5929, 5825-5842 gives 1.02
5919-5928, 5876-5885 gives 1.01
